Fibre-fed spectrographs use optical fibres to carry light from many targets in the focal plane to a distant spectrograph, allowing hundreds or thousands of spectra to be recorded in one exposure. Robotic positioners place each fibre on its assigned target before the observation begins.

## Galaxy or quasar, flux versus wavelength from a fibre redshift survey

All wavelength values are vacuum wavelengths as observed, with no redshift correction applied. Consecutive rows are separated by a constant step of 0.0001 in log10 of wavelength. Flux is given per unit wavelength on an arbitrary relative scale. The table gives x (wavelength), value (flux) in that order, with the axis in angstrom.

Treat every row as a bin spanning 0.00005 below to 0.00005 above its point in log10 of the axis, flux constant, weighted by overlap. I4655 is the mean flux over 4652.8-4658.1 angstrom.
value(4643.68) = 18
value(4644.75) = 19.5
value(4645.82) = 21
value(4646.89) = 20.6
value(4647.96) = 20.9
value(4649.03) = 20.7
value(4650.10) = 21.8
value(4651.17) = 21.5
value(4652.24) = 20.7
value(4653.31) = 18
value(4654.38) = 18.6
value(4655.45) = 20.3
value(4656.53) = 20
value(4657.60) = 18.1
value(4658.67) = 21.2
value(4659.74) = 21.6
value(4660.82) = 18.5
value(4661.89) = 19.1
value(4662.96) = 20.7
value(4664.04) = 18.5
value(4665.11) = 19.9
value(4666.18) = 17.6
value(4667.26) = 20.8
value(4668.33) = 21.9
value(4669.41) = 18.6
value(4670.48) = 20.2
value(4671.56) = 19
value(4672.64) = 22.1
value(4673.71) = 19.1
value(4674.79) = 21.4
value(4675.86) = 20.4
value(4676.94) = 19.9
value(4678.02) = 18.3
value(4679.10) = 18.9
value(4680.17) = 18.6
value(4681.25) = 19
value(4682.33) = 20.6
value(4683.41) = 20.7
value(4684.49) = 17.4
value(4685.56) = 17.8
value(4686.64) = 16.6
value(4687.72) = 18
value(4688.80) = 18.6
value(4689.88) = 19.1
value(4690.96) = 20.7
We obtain 19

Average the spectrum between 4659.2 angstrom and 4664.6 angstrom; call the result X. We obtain 19.7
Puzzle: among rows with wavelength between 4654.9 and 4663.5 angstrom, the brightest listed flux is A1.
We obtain 21.6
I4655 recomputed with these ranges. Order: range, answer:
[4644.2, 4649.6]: 20.5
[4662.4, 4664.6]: 19.6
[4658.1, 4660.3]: 21.3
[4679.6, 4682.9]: 19.4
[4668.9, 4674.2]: 19.8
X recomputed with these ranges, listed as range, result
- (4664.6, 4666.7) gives 18.8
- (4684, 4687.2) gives 17.3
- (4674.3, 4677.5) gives 20.5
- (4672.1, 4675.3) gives 20.9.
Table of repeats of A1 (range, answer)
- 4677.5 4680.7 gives 18.9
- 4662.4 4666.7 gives 20.7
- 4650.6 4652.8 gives 21.5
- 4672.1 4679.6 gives 22.1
